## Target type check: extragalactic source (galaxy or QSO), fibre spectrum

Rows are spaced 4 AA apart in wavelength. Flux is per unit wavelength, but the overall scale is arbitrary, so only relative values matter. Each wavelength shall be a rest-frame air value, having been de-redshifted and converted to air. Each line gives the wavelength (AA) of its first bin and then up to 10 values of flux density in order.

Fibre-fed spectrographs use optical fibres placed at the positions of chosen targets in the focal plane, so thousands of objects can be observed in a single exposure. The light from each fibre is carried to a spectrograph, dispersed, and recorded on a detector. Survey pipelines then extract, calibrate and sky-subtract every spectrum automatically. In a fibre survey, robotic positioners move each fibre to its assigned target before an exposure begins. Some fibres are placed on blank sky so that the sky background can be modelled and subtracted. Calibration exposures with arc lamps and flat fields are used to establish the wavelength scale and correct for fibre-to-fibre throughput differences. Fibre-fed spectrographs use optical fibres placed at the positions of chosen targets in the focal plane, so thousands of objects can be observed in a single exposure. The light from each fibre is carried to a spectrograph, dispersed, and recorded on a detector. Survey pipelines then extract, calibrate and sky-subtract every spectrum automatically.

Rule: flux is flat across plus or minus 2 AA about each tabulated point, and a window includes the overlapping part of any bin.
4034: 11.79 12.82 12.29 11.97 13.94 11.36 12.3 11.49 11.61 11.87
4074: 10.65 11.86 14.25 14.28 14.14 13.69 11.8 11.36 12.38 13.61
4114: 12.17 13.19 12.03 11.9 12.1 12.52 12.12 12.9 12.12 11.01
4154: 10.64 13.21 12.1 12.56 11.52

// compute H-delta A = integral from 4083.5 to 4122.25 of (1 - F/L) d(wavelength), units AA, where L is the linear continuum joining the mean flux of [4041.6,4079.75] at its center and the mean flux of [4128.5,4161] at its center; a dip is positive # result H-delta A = -3.0 AA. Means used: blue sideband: 11.9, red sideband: 12.1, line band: 12.9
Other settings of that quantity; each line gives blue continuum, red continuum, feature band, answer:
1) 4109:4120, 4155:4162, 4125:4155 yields 1.75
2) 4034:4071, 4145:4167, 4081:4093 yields -2.08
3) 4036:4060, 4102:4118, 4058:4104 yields 0.32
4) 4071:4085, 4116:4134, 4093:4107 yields 0.17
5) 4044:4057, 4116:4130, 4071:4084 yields 0.17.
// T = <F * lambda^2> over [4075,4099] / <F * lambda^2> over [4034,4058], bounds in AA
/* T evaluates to 1.09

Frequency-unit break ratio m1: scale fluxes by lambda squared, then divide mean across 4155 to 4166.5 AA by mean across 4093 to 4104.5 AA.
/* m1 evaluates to 1.06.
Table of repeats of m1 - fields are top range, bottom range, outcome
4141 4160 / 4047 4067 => 1.03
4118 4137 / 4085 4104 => 0.96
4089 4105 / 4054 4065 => 1.09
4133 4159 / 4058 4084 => 1.04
